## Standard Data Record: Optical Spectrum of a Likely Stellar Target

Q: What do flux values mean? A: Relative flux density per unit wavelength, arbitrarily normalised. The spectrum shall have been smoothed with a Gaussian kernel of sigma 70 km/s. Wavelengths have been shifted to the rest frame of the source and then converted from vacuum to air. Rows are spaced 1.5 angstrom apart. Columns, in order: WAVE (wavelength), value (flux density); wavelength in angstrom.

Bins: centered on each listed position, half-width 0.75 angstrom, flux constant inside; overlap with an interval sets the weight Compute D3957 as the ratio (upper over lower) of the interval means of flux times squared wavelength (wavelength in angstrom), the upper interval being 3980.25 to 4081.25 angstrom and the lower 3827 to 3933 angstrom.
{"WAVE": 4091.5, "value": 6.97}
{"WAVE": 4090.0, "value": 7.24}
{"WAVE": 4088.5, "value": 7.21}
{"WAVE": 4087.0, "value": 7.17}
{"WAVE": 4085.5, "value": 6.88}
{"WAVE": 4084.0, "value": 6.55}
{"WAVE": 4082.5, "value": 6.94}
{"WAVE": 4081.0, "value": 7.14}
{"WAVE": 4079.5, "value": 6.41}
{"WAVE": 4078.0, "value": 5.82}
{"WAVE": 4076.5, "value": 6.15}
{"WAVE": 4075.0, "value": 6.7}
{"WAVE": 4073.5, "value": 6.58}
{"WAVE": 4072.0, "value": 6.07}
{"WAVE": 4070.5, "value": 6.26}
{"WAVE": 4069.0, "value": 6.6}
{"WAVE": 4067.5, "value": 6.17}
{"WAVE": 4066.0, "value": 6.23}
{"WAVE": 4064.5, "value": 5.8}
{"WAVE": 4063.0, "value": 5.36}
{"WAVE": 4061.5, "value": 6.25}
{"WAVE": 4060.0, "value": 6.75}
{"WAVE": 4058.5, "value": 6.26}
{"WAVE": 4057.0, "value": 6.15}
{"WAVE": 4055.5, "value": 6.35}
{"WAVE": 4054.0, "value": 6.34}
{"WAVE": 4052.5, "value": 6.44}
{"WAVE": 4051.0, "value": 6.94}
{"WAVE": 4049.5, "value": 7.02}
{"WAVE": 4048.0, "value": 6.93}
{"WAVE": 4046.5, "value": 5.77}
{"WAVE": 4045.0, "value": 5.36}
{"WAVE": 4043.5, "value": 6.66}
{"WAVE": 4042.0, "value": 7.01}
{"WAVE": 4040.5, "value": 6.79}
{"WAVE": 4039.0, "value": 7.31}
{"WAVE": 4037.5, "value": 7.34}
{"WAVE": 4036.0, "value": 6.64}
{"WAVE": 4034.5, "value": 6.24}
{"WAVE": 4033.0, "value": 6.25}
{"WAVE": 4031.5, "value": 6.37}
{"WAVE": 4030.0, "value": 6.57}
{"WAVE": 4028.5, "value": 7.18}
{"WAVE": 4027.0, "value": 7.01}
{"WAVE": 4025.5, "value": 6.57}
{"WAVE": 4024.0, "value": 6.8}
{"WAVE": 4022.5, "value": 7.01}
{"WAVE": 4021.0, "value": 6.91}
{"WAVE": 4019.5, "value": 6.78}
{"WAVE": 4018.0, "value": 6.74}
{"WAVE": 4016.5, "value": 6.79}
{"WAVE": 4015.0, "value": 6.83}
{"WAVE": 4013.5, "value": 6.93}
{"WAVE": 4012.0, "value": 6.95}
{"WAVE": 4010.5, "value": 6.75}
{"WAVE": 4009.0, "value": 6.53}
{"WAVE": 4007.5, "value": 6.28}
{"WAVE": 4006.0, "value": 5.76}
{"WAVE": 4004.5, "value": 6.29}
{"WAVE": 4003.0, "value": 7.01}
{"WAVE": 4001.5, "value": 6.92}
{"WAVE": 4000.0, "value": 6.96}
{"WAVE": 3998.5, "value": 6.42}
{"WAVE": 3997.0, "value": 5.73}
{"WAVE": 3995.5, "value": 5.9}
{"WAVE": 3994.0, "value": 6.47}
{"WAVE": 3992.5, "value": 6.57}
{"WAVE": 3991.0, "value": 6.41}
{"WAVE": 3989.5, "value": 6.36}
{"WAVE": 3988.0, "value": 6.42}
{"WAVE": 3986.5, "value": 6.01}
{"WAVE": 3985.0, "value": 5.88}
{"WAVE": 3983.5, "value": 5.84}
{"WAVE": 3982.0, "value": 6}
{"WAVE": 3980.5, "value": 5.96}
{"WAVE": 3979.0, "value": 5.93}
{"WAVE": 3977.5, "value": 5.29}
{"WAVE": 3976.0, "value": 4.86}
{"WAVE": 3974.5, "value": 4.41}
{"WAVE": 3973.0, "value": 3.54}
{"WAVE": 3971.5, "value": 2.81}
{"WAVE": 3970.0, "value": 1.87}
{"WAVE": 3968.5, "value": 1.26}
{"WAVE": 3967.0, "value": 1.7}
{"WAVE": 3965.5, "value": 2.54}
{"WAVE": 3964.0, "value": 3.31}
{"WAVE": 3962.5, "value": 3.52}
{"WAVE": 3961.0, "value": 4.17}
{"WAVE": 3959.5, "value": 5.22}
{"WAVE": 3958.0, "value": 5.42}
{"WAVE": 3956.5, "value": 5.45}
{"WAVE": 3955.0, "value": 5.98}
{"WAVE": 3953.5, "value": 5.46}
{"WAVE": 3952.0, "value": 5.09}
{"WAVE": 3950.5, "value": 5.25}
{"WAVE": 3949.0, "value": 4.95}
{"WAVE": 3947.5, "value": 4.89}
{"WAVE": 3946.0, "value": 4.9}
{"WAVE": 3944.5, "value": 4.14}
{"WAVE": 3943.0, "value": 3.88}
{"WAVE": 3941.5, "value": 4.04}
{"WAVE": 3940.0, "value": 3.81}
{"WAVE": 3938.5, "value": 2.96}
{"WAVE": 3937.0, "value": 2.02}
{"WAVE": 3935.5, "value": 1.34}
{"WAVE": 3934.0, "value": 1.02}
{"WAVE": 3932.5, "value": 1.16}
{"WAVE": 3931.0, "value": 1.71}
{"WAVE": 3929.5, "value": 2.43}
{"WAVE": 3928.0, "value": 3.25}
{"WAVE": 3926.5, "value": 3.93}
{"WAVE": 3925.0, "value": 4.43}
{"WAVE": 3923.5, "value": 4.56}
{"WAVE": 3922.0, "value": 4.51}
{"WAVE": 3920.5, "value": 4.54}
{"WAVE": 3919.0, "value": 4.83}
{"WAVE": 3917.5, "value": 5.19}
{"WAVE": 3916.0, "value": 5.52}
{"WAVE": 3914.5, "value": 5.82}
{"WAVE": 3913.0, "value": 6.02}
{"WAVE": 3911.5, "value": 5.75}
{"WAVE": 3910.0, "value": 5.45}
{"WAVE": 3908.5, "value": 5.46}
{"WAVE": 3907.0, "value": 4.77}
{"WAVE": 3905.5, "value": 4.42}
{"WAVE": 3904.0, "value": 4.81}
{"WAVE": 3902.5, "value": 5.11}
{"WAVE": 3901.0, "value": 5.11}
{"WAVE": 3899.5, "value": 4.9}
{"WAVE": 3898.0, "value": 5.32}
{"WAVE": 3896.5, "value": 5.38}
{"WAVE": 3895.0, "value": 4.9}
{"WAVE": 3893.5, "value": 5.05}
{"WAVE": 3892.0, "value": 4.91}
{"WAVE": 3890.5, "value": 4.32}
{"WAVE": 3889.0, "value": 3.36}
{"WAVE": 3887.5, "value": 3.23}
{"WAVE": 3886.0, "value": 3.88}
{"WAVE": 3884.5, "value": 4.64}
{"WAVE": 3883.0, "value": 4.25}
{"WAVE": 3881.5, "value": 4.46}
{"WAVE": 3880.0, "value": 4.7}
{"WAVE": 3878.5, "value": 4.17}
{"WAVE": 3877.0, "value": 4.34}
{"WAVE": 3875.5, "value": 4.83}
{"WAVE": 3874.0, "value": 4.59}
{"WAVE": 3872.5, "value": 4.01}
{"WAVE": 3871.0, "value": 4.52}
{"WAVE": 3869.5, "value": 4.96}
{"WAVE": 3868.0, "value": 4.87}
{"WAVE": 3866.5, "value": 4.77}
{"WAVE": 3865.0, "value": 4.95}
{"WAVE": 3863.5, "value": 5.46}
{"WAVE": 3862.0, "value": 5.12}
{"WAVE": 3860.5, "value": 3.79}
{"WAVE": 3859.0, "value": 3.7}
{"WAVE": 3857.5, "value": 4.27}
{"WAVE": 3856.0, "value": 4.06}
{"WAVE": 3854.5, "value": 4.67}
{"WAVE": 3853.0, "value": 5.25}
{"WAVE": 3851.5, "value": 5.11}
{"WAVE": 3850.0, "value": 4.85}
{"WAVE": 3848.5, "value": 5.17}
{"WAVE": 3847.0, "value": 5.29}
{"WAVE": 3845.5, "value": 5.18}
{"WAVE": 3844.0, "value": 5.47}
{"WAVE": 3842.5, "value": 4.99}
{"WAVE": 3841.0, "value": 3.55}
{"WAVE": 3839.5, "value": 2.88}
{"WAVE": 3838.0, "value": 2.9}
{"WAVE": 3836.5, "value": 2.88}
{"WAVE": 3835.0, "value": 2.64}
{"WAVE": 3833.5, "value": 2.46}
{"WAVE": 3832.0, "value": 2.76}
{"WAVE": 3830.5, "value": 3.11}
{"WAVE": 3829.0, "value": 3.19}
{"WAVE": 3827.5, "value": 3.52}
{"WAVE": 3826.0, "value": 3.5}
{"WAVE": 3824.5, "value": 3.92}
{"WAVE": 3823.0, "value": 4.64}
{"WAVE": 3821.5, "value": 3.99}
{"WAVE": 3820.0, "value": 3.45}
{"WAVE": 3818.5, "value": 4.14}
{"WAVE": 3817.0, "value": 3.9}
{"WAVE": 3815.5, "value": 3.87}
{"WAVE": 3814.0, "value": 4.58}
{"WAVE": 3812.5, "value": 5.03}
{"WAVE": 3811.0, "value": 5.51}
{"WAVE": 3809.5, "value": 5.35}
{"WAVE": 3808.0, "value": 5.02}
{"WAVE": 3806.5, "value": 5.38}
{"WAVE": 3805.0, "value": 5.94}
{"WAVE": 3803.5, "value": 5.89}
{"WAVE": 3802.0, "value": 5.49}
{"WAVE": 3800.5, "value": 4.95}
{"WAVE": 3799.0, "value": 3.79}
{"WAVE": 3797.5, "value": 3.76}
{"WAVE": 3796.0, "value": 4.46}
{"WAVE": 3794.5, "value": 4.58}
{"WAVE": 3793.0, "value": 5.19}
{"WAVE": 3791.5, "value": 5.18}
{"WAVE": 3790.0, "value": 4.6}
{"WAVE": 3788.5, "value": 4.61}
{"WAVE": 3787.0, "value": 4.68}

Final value 1.6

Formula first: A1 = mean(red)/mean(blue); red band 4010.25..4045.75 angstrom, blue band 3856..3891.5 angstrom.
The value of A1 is 1.5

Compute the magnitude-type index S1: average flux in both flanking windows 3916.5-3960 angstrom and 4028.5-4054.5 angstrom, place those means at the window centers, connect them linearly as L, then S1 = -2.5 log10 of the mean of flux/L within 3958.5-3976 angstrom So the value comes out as 0.41 mag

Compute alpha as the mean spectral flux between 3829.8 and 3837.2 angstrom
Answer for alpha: 2.77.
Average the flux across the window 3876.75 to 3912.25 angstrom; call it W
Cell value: 4.7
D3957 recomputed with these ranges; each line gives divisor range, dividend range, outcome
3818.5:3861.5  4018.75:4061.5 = 1.84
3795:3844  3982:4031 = 1.74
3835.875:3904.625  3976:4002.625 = 1.44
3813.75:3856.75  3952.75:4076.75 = 1.63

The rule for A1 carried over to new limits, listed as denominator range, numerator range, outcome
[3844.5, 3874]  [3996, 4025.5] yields 1.40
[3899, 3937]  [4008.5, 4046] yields 1.60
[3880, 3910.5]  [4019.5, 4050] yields 1.43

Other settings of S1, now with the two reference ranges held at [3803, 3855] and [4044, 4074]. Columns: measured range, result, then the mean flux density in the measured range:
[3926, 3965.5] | 0.37 mag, 3.79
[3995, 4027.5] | -0.13 mag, 6.63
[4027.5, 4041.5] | -0.12 mag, 6.75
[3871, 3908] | 0.06 mag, 4.57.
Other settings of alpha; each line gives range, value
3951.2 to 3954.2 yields 5.27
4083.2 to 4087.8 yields 6.87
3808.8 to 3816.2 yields 4.87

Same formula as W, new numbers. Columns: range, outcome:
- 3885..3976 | 4.16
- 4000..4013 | 6.59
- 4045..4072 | 6.3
